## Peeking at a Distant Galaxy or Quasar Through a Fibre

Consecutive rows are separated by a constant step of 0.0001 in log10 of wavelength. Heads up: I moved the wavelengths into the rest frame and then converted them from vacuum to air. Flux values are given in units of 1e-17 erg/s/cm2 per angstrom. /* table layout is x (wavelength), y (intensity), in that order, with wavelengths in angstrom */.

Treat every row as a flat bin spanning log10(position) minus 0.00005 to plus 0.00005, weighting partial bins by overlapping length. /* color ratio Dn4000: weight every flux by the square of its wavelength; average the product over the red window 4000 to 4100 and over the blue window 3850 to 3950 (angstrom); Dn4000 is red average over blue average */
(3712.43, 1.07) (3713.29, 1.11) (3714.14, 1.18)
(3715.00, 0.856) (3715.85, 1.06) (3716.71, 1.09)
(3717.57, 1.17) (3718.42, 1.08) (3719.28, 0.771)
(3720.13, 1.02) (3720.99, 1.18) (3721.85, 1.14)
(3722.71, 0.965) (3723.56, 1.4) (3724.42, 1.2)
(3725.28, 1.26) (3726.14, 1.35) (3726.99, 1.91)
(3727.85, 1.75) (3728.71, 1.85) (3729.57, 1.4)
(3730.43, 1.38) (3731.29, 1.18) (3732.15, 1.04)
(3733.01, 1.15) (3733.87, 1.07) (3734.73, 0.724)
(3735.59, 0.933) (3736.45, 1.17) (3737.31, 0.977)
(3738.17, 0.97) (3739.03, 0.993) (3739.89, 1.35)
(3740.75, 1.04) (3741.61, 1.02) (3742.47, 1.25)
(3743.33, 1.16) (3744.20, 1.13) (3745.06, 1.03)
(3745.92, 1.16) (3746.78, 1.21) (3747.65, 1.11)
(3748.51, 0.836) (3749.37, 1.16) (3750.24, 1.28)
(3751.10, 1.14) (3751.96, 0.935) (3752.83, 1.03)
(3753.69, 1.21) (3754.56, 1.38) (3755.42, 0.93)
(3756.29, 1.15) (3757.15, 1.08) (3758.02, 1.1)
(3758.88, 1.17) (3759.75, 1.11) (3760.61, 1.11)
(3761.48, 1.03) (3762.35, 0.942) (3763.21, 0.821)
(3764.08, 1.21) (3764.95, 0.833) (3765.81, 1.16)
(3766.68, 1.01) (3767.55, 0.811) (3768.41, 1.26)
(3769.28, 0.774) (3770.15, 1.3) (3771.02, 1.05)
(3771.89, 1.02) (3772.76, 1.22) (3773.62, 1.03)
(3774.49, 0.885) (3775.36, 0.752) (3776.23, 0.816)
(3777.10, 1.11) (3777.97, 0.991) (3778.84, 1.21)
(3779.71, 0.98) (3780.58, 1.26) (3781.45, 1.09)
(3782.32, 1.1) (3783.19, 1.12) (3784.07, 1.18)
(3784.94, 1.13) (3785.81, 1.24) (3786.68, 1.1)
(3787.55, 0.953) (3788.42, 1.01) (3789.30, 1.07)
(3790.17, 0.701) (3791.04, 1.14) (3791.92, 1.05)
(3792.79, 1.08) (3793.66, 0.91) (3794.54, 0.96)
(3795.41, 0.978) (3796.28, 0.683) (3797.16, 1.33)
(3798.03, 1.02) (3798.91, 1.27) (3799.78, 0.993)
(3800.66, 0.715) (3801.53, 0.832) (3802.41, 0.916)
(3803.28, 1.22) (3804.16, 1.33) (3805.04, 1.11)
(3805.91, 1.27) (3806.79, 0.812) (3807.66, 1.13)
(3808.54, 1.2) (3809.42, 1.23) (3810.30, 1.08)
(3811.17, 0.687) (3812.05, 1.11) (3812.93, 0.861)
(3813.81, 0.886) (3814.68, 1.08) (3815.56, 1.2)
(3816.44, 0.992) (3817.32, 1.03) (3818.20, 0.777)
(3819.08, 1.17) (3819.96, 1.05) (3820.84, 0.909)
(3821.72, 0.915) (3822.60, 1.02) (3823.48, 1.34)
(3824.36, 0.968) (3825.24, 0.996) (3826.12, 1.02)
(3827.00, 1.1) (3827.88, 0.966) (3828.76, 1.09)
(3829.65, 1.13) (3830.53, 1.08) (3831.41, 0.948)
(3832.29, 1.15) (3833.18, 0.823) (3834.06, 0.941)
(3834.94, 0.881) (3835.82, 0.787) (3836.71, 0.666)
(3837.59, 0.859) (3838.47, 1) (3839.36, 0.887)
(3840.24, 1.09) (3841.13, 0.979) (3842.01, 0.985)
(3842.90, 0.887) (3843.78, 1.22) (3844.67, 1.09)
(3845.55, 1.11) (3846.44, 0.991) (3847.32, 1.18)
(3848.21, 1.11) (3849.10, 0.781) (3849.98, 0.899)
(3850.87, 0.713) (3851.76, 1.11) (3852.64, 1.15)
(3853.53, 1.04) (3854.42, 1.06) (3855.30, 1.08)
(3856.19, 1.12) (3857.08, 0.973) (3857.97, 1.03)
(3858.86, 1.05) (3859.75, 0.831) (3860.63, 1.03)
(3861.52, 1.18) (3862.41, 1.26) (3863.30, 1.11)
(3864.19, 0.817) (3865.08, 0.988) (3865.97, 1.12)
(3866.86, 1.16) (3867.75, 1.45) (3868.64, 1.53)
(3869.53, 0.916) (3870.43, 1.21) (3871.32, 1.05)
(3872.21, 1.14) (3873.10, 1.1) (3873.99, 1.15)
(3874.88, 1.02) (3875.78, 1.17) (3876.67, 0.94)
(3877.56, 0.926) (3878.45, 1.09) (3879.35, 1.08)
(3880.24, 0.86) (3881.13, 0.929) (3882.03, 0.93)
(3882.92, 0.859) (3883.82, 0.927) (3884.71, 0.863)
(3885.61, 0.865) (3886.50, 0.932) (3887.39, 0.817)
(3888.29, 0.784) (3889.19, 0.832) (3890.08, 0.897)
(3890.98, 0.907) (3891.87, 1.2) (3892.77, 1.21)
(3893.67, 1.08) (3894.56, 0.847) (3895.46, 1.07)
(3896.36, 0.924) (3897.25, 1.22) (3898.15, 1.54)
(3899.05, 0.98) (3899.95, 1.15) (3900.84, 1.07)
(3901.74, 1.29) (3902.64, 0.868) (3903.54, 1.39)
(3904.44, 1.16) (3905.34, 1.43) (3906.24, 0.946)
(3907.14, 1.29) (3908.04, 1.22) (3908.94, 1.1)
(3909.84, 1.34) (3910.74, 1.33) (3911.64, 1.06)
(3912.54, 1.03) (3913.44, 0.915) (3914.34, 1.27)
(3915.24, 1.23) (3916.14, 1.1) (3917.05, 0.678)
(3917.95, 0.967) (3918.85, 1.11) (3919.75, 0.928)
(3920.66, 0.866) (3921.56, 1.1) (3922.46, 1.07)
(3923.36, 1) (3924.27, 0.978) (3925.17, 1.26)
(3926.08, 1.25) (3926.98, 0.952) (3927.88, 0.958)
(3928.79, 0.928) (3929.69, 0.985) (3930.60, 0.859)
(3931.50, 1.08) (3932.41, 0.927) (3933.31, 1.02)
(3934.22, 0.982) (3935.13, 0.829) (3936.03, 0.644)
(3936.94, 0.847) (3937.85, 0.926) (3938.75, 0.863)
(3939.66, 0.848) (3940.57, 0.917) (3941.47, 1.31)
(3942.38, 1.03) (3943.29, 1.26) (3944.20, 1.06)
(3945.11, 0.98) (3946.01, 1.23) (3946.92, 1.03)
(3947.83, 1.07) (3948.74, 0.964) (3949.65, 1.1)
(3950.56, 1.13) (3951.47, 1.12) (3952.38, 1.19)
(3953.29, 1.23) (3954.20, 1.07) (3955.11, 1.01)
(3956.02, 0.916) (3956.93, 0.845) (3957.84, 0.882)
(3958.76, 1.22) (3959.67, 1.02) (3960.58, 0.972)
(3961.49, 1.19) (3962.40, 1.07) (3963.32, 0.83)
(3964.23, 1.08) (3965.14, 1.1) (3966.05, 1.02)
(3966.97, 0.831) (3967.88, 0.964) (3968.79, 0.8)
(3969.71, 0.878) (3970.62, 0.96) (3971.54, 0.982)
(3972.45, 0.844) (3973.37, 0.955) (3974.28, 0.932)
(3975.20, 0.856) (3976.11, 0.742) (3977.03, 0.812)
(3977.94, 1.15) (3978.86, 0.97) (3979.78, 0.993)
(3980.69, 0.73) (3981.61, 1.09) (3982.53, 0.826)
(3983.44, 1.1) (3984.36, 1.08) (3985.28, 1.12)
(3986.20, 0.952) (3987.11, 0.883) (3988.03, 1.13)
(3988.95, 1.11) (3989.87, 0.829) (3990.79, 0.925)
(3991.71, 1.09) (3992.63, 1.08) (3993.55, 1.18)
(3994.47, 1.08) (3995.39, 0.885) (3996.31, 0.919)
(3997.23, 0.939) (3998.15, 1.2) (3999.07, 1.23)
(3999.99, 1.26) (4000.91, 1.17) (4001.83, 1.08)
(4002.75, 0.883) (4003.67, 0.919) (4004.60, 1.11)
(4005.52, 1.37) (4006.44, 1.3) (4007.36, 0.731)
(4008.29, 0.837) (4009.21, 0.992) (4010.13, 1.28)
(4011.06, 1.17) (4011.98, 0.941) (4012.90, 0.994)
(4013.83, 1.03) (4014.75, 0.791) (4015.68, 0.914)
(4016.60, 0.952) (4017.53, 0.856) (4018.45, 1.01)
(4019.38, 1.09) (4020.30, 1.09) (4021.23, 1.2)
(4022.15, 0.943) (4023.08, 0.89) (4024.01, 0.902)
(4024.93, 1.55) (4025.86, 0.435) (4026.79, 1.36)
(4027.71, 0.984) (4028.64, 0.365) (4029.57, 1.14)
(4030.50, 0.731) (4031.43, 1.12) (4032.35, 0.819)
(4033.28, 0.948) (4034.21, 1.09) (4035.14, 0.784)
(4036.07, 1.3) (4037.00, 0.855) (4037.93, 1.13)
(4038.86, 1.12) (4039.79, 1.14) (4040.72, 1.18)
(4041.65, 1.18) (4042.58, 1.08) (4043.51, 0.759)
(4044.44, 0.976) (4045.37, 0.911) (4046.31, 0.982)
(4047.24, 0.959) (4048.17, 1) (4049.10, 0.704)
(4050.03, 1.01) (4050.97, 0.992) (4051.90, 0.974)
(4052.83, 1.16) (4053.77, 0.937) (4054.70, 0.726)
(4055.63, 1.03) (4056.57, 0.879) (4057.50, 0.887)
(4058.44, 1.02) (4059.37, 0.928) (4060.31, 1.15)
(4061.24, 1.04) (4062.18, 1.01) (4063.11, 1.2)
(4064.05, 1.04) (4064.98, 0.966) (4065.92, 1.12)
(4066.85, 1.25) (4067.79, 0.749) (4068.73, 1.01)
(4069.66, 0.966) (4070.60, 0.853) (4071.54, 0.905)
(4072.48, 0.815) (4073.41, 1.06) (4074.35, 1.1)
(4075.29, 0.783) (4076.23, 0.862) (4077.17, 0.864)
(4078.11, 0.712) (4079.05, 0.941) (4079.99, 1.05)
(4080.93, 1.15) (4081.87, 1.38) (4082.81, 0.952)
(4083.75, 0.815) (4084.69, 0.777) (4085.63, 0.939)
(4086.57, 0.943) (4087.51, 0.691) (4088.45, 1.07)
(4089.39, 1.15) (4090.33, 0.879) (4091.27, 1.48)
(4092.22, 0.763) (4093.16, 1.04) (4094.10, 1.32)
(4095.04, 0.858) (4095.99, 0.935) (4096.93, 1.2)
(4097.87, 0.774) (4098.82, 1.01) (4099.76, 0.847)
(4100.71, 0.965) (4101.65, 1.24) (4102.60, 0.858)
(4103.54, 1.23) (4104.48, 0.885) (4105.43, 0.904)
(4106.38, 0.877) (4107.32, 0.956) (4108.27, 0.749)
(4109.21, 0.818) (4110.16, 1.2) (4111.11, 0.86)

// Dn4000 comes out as 1.02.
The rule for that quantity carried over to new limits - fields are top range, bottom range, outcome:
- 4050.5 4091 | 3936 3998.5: 1.03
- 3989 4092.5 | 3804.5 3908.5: 1.05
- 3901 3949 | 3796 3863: 1.08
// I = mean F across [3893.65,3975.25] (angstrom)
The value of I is 1.04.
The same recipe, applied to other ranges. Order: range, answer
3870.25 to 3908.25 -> 1.05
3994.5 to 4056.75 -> 1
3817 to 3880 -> 1.03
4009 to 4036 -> 0.983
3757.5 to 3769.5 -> 1.03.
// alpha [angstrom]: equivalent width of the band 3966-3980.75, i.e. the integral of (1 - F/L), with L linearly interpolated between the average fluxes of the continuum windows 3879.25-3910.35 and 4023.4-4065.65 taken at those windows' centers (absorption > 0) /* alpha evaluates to 1.6 angstrom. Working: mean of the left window 1.05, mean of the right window 0.988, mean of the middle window 0.909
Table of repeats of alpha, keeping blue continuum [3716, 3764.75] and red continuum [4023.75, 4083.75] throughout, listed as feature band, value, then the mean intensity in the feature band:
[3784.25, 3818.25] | 2.48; 1.03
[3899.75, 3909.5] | -1.08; 1.18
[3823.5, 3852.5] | 2.77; 0.989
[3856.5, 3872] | -0.30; 1.1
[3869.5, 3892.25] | 2.02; 0.977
